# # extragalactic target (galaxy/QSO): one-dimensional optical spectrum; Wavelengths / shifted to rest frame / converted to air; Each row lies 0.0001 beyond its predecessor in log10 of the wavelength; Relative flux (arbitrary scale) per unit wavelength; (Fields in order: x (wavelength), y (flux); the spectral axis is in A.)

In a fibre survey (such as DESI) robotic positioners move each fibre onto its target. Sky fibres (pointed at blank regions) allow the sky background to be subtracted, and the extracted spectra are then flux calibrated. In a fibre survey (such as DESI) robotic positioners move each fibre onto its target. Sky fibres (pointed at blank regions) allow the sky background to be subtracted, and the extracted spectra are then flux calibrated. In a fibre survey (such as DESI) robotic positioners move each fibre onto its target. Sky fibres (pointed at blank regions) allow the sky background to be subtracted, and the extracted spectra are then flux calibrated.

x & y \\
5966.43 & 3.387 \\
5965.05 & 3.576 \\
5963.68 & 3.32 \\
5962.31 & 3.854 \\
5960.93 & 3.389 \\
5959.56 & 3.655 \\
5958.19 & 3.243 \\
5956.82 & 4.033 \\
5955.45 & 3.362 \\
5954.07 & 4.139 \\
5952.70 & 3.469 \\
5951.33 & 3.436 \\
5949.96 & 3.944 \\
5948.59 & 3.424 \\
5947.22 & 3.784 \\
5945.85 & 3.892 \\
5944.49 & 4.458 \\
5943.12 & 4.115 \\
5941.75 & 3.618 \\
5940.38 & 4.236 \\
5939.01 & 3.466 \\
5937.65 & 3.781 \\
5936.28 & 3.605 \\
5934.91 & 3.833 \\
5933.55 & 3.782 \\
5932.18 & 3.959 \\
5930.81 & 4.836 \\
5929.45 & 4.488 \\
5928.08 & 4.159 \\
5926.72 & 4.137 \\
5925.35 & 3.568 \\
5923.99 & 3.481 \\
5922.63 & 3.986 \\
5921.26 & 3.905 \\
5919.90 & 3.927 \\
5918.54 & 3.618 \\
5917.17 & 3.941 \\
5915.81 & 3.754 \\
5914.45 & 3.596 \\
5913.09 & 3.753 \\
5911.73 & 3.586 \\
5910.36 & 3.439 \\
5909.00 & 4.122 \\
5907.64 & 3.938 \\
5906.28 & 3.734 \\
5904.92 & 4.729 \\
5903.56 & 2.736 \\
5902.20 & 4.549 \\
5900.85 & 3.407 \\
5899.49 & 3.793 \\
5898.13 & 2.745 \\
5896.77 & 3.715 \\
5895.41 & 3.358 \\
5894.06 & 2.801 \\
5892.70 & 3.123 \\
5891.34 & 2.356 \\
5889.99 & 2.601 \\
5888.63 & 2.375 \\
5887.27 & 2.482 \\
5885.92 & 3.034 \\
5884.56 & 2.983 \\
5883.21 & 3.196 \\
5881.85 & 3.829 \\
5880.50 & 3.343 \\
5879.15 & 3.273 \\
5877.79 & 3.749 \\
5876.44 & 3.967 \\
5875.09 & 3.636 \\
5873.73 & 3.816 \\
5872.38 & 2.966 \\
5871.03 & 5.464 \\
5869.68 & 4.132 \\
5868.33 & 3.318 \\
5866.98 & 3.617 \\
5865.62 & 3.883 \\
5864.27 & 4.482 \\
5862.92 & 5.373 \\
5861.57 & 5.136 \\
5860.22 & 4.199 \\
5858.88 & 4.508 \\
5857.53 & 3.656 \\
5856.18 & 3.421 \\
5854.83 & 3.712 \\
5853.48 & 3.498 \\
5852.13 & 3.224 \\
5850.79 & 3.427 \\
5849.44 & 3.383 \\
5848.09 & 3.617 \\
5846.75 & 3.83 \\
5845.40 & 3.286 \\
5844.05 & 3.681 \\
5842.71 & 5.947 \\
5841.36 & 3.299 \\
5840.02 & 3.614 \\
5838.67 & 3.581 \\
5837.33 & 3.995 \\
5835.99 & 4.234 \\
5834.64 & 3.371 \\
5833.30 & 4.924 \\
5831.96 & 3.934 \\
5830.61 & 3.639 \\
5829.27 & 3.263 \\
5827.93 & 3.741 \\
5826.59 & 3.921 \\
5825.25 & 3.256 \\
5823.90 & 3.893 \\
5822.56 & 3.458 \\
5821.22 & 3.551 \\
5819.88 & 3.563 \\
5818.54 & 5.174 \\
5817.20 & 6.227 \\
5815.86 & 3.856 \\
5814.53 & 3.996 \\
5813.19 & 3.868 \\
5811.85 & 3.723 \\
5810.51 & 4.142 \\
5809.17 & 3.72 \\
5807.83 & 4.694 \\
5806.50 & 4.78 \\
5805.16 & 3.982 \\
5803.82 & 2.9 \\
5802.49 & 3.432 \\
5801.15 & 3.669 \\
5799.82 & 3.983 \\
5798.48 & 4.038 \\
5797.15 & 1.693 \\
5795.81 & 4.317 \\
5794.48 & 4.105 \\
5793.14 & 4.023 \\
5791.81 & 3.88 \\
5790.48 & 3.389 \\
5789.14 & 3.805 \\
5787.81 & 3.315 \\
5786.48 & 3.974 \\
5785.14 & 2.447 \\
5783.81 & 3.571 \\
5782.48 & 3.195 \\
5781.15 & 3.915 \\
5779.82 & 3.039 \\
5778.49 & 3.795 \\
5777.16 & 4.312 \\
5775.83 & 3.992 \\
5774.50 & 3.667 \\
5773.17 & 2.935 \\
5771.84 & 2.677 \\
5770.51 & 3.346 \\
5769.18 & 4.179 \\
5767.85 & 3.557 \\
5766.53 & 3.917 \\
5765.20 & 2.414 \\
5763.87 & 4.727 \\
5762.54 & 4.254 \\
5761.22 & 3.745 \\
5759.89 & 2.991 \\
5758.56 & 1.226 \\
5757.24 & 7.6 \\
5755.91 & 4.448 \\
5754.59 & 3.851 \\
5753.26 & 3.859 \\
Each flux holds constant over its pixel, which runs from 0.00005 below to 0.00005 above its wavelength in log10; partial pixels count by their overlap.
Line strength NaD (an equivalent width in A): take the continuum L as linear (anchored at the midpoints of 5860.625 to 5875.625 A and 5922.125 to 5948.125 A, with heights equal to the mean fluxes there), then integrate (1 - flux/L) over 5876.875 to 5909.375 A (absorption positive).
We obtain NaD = 6.0 A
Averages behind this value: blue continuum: 4.17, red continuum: 3.95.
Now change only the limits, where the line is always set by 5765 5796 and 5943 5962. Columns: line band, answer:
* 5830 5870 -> -3.17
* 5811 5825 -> -1.91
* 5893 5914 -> 0.40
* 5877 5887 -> 0.96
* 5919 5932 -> -1.18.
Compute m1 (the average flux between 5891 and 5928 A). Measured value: 3.64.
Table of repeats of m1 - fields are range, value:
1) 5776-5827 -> 3.81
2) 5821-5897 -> 3.67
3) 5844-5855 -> 3.5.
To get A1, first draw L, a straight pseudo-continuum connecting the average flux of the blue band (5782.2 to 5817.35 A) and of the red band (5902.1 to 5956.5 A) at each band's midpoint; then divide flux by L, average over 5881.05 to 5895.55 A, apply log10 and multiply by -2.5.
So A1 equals 0.30 mag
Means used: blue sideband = 3.78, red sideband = 3.85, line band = 2.91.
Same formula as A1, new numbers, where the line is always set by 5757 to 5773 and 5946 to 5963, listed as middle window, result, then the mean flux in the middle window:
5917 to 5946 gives -0.087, 3.95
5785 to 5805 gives 0.009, 3.57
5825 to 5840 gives -0.059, 3.81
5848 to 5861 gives -0.018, 3.68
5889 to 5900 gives 0.197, 3.03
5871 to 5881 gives -0.015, 3.68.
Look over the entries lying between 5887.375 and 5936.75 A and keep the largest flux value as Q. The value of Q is 4.836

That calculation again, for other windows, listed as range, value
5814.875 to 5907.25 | 6.227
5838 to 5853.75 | 5.947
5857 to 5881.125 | 5.464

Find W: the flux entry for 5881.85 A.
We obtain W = 3.829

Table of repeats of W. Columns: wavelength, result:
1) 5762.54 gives 4.254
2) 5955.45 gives 3.362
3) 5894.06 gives 2.801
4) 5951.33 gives 3.436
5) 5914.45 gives 3.596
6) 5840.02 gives 3.614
